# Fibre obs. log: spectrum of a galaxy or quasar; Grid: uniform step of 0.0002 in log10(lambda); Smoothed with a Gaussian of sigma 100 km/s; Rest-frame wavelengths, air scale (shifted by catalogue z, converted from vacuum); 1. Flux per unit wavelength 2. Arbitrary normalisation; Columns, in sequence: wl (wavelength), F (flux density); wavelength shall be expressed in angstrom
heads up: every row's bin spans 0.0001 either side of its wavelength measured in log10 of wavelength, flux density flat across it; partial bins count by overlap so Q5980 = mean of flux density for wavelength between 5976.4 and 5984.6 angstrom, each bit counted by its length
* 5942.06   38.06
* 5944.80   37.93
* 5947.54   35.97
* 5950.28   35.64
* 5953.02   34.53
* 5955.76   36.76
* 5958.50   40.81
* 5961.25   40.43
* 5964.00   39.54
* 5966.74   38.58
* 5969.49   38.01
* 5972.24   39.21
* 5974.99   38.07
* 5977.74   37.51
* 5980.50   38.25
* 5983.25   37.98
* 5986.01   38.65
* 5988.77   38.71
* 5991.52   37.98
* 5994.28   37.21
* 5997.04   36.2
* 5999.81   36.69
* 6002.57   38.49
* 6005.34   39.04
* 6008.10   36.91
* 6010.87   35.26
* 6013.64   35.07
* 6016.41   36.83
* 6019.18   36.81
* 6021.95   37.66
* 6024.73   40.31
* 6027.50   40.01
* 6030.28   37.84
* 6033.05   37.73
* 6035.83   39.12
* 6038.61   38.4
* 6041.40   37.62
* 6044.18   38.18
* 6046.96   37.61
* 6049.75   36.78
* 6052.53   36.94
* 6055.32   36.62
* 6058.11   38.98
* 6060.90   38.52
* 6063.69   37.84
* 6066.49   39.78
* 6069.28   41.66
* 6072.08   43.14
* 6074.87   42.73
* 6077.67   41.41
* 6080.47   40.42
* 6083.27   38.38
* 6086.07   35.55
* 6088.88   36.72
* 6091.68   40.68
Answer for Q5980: 37.9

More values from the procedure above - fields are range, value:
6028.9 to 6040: 38.3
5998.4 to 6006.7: 38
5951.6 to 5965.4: 38.4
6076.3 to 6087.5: 38.9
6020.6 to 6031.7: 39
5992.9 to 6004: 37.1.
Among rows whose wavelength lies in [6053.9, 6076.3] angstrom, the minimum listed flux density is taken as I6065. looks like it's 36.62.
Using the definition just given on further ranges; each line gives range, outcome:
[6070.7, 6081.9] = 40.42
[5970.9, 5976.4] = 38.07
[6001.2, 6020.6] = 35.07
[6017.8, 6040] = 36.81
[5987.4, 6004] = 36.2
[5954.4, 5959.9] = 36.76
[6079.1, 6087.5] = 35.55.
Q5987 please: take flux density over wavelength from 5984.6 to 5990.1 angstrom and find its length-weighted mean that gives 38.6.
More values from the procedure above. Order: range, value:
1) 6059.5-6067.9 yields 38.7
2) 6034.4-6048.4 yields 38.2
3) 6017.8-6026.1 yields 38.2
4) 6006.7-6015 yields 35.8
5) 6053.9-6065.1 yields 38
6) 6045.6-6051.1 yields 37.2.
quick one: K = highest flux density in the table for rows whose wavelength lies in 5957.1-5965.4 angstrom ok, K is 40.81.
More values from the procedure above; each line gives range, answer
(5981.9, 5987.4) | 38.65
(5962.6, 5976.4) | 39.54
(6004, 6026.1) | 40.31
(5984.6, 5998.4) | 38.71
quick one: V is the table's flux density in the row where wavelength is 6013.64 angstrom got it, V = 35.07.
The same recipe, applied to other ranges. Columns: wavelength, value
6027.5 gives 40.01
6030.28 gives 37.84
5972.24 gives 39.21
